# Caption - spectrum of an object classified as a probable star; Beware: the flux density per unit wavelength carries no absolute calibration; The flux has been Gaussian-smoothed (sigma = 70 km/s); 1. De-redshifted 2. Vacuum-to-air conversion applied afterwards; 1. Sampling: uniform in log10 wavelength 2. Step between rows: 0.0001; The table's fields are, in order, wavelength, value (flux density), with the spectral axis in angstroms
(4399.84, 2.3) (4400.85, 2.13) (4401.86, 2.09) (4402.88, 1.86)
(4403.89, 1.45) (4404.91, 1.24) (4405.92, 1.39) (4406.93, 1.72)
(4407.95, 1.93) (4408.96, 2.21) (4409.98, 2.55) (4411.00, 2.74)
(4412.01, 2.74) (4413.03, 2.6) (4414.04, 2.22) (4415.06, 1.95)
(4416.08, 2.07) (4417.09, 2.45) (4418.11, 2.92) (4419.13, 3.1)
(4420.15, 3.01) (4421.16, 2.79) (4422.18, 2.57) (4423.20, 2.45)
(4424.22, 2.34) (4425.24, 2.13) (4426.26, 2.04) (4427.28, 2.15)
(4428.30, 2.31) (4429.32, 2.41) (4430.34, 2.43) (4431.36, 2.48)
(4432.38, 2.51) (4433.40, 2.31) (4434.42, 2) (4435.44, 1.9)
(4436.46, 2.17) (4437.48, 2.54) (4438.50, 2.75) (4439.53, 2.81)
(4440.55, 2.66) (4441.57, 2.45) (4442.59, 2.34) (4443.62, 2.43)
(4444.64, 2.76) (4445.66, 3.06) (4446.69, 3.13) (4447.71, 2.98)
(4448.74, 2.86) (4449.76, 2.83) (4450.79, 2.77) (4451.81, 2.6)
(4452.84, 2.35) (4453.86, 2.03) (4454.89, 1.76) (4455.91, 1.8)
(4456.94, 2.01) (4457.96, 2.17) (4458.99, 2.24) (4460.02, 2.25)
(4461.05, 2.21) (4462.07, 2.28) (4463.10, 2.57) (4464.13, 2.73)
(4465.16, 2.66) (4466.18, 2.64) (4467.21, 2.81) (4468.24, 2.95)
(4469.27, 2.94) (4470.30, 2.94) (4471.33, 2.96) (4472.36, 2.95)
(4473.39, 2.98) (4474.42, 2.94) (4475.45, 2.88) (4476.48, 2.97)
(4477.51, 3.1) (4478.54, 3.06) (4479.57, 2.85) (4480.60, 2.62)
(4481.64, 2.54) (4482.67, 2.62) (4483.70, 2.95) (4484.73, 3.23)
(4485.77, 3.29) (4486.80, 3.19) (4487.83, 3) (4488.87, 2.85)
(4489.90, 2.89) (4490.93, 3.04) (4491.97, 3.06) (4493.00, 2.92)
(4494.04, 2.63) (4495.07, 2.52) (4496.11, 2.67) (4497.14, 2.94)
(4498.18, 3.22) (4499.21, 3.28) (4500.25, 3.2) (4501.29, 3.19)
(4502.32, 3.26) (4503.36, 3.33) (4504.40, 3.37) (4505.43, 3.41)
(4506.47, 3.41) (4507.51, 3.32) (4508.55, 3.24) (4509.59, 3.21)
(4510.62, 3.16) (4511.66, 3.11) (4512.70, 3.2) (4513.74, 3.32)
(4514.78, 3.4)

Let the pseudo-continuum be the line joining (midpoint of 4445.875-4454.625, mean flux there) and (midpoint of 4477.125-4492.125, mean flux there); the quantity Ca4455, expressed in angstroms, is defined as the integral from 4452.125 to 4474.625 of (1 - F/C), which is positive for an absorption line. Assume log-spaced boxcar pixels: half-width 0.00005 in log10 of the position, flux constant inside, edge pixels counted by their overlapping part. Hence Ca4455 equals 2.29 angstroms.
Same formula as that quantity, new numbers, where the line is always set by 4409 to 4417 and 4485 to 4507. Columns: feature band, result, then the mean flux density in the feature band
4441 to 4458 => 1.24 angstroms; 2.5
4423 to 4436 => 1.40 angstroms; 2.26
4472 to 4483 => 0.23 angstroms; 2.87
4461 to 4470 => 0.51 angstroms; 2.67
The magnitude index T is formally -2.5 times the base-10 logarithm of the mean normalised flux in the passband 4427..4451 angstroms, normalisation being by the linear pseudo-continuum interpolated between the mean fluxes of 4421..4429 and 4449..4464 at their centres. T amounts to -0.10 mag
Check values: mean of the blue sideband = 2.33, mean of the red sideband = 2.3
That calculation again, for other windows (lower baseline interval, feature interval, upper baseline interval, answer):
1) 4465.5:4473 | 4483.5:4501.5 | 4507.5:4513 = 0.02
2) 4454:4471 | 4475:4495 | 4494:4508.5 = -0.03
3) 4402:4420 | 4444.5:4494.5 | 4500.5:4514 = 0.05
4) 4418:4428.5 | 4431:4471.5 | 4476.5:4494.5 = 0.08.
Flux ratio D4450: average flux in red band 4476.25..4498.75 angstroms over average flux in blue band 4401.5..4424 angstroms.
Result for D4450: 1.28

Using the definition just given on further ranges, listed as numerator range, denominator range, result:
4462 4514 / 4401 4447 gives 1.27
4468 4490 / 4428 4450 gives 1.15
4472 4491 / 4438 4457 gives 1.15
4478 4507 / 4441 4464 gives 1.23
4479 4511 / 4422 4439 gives 1.31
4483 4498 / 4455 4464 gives 1.34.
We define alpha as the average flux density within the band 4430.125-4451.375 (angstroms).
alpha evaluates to 2.58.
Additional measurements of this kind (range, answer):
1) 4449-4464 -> 2.3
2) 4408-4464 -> 2.45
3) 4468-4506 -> 2.99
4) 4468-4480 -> 2.96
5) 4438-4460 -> 2.51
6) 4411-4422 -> 2.59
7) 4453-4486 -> 2.65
